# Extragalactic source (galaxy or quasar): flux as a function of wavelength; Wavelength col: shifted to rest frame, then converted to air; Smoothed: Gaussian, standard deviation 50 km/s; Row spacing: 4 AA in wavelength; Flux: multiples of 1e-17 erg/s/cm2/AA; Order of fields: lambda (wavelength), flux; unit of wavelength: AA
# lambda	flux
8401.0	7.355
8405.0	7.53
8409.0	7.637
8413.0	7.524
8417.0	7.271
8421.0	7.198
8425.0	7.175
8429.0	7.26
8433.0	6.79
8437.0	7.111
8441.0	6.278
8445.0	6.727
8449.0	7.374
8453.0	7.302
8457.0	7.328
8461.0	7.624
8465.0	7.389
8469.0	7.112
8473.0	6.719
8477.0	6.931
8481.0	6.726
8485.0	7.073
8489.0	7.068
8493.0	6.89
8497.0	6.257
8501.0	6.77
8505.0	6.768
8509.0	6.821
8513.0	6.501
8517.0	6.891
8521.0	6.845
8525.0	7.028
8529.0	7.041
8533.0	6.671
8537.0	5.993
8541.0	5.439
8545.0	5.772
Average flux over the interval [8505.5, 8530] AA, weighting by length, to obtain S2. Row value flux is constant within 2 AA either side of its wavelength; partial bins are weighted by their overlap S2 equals 6.84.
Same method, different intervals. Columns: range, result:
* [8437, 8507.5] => 6.96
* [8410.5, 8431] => 7.29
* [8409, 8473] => 7.17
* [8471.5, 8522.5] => 6.79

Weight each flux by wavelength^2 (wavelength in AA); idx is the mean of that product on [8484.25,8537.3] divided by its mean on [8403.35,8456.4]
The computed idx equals 0.96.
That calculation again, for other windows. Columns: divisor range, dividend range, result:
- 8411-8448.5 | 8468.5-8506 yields 0.98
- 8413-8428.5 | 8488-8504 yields 0.94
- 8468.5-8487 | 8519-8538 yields 0.99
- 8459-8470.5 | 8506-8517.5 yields 0.92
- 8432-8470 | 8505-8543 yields 0.94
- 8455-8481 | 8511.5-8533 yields 0.97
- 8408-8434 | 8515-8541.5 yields 0.93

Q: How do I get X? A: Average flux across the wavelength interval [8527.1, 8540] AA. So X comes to 6.48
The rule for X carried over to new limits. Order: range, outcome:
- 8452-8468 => 7.4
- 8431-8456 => 6.95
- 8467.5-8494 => 6.93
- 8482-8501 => 6.81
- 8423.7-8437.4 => 7.08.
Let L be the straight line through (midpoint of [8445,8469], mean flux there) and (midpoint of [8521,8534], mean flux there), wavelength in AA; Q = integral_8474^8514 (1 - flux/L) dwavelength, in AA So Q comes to 1.84 AA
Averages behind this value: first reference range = 7.32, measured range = 6.79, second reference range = 6.92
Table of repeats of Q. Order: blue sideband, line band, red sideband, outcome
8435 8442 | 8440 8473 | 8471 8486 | -1.7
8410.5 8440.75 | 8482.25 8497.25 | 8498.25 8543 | -0.2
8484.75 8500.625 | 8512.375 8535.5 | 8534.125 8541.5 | -2.5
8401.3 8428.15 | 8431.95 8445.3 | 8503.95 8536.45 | 1.0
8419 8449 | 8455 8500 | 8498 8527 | -0.9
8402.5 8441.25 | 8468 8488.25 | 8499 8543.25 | -0.1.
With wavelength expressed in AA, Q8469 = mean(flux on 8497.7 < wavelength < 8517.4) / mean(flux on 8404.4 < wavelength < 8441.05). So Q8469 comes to 0.9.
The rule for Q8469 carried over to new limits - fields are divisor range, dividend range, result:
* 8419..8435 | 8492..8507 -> 0.94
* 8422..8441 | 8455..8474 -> 1.04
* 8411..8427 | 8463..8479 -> 0.97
